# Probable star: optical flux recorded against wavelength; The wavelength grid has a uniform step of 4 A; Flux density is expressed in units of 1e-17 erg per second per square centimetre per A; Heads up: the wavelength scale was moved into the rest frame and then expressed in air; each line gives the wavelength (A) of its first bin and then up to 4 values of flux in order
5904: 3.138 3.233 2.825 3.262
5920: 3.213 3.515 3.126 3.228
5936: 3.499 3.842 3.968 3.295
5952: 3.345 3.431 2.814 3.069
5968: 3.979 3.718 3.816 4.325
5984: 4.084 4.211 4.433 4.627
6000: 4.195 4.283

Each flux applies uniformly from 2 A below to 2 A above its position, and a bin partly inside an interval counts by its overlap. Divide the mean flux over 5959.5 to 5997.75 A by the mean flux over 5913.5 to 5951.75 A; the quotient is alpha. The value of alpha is 1.15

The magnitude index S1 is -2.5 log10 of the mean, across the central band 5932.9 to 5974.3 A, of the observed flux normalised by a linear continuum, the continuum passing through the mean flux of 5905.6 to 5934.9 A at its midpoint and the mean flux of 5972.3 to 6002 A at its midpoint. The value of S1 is 0.06 mag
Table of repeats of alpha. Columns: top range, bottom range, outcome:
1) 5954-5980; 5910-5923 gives 1.13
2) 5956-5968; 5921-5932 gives 0.97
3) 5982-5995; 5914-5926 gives 1.28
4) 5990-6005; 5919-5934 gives 1.34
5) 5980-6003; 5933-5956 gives 1.21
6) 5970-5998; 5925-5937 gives 1.27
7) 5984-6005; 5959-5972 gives 1.28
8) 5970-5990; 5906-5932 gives 1.26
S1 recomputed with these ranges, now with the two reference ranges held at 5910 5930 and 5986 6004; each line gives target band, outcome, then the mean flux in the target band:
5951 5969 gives 0.160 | 3.29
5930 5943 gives -0.033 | 3.56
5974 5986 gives 0.013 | 4.08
